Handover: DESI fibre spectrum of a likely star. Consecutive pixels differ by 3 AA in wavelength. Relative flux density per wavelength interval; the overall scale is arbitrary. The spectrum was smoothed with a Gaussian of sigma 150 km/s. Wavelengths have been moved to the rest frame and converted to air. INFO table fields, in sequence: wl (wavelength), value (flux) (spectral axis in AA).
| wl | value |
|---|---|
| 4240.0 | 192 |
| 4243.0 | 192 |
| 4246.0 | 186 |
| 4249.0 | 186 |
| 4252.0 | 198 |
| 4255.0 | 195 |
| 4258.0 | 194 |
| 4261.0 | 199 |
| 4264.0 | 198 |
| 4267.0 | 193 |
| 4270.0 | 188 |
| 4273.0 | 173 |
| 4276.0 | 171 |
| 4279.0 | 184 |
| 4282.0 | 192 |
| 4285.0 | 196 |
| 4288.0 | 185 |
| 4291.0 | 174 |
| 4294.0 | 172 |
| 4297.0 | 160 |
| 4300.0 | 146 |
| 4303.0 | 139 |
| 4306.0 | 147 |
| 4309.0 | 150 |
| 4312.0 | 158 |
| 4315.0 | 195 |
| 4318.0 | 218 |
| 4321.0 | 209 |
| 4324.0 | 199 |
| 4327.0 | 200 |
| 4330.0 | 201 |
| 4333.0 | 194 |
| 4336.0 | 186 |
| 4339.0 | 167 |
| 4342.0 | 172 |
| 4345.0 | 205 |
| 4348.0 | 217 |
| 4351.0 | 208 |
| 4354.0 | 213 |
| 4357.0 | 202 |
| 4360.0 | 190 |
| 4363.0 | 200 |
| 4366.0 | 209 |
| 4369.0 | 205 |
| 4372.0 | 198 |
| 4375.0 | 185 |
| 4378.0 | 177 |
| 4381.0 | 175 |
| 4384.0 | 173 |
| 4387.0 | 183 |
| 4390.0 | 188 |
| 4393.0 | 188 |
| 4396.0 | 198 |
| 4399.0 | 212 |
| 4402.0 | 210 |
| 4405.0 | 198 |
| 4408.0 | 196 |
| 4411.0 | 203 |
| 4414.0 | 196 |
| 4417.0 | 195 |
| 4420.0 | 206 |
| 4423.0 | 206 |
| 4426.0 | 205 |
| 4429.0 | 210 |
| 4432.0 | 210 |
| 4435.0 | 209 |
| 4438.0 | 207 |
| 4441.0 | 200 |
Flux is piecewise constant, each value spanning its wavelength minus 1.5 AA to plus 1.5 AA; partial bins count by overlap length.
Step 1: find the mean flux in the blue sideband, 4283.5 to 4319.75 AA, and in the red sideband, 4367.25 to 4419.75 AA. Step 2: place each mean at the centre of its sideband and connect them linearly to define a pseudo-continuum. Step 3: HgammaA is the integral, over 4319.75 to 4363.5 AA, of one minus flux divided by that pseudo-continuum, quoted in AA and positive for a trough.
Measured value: -4.2 AA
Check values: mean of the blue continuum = 170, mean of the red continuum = 193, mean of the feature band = 197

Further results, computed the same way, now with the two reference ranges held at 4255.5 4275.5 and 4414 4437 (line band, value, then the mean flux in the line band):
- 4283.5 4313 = 4.63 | 163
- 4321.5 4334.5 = -0.22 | 199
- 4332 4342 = 0.84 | 180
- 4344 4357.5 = -0.79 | 210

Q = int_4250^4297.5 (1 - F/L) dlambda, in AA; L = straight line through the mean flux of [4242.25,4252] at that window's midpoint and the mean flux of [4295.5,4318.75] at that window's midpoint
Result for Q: -2.39 AA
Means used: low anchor 189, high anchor 162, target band 186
